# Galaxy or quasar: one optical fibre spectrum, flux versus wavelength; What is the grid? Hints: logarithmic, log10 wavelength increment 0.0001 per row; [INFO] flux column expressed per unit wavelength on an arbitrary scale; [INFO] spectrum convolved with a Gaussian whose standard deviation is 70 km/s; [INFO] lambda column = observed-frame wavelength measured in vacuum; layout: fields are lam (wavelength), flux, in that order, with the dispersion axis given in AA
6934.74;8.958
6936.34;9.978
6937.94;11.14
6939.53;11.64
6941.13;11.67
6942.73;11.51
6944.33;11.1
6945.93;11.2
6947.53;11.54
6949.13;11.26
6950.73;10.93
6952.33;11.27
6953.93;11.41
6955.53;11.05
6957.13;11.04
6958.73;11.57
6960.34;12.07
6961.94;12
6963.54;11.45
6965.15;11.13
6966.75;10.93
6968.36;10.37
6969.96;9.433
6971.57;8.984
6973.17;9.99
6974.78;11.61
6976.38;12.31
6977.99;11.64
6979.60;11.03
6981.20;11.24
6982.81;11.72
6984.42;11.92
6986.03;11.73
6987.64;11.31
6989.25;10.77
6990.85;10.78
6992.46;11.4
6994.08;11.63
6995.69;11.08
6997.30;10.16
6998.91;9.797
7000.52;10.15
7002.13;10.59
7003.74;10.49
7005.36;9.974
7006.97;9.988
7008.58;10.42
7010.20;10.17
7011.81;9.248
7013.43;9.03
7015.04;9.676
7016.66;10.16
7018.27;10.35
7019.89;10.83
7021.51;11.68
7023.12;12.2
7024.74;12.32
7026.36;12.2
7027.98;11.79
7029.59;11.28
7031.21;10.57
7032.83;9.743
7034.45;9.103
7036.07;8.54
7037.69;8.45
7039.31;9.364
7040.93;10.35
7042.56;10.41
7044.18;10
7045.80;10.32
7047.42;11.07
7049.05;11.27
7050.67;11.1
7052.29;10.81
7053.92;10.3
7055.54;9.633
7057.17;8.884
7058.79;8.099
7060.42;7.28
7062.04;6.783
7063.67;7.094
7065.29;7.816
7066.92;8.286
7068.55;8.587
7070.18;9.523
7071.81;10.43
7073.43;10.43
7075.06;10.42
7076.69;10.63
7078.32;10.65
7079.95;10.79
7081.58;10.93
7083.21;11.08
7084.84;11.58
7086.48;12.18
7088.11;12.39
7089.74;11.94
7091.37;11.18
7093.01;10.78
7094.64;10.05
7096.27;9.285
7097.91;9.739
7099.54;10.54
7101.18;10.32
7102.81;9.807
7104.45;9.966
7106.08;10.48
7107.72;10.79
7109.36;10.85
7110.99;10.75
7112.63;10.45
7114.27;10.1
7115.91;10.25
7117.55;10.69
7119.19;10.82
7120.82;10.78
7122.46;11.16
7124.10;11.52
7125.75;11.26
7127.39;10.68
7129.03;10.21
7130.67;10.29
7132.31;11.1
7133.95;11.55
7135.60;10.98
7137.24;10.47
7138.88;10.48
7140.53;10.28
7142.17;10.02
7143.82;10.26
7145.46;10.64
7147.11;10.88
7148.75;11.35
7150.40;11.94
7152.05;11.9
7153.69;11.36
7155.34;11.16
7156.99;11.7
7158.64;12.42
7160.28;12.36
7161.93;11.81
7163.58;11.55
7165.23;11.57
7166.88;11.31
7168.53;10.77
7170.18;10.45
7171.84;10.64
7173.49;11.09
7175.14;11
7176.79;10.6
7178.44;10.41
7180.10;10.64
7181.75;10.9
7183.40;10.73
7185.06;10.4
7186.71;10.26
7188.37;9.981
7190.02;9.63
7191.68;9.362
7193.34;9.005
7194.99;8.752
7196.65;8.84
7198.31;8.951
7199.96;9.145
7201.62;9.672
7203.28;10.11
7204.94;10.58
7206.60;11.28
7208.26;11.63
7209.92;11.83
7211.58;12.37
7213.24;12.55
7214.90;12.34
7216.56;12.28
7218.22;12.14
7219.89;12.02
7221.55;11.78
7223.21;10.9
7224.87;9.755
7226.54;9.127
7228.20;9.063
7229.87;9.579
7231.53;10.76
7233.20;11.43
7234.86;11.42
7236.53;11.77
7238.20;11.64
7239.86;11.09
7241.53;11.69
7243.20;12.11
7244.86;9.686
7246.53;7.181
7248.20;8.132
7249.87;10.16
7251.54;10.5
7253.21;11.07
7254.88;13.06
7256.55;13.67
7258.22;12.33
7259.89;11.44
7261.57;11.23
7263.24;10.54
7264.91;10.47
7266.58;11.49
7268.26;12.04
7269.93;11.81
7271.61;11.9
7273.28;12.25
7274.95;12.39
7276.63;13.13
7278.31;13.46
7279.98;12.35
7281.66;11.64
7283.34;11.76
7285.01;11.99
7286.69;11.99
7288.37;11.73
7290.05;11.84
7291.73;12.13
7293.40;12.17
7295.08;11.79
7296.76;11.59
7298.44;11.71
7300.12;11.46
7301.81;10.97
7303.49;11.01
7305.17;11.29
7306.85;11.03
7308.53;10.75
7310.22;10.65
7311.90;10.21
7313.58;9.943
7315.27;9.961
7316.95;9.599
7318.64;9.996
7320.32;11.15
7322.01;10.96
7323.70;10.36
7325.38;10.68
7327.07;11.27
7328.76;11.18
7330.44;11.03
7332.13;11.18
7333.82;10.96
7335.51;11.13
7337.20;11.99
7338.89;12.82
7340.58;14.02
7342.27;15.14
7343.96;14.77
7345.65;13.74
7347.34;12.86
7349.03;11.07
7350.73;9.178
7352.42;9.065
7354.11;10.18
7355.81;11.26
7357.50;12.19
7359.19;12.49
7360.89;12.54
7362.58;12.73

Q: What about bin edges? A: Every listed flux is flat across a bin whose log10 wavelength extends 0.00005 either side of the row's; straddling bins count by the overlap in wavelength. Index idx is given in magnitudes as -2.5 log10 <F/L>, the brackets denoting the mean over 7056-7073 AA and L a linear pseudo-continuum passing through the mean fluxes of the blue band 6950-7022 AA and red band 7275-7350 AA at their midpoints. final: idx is 0.30 mag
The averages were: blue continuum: 10.8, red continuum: 11.6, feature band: 8.36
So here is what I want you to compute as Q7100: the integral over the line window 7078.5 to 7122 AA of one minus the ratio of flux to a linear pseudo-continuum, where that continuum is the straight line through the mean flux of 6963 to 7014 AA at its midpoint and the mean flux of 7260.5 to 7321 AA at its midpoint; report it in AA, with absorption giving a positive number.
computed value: 1.0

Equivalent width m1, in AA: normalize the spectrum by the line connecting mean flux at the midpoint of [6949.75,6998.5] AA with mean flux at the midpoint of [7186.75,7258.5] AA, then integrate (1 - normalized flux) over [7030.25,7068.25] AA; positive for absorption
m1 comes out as 5.66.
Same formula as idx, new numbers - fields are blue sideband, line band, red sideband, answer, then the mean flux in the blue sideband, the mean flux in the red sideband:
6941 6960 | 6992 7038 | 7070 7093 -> 0.07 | 11.3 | 11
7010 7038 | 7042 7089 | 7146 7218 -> 0.06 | 10.4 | 10.9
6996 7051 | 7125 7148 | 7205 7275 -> 0.02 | 10.4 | 11.2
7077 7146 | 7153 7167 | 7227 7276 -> -0.08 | 10.7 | 11.1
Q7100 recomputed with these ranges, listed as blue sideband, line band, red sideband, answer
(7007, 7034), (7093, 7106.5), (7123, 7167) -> 1.1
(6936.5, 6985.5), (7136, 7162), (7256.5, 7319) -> 0.5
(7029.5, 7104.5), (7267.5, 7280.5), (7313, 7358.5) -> -1.6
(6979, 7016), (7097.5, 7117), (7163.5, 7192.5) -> 0.5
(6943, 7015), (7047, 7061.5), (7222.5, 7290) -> 1.6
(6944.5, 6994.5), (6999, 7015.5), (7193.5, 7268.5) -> 1.7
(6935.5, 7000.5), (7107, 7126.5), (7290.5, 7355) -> 0.7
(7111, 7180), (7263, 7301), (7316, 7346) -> -1.3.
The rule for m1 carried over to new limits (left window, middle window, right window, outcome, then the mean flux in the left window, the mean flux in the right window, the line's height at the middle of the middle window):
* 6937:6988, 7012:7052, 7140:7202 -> 1.99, 11.2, 10.6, 11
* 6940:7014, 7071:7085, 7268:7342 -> 0.47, 10.9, 11.5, 11.1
